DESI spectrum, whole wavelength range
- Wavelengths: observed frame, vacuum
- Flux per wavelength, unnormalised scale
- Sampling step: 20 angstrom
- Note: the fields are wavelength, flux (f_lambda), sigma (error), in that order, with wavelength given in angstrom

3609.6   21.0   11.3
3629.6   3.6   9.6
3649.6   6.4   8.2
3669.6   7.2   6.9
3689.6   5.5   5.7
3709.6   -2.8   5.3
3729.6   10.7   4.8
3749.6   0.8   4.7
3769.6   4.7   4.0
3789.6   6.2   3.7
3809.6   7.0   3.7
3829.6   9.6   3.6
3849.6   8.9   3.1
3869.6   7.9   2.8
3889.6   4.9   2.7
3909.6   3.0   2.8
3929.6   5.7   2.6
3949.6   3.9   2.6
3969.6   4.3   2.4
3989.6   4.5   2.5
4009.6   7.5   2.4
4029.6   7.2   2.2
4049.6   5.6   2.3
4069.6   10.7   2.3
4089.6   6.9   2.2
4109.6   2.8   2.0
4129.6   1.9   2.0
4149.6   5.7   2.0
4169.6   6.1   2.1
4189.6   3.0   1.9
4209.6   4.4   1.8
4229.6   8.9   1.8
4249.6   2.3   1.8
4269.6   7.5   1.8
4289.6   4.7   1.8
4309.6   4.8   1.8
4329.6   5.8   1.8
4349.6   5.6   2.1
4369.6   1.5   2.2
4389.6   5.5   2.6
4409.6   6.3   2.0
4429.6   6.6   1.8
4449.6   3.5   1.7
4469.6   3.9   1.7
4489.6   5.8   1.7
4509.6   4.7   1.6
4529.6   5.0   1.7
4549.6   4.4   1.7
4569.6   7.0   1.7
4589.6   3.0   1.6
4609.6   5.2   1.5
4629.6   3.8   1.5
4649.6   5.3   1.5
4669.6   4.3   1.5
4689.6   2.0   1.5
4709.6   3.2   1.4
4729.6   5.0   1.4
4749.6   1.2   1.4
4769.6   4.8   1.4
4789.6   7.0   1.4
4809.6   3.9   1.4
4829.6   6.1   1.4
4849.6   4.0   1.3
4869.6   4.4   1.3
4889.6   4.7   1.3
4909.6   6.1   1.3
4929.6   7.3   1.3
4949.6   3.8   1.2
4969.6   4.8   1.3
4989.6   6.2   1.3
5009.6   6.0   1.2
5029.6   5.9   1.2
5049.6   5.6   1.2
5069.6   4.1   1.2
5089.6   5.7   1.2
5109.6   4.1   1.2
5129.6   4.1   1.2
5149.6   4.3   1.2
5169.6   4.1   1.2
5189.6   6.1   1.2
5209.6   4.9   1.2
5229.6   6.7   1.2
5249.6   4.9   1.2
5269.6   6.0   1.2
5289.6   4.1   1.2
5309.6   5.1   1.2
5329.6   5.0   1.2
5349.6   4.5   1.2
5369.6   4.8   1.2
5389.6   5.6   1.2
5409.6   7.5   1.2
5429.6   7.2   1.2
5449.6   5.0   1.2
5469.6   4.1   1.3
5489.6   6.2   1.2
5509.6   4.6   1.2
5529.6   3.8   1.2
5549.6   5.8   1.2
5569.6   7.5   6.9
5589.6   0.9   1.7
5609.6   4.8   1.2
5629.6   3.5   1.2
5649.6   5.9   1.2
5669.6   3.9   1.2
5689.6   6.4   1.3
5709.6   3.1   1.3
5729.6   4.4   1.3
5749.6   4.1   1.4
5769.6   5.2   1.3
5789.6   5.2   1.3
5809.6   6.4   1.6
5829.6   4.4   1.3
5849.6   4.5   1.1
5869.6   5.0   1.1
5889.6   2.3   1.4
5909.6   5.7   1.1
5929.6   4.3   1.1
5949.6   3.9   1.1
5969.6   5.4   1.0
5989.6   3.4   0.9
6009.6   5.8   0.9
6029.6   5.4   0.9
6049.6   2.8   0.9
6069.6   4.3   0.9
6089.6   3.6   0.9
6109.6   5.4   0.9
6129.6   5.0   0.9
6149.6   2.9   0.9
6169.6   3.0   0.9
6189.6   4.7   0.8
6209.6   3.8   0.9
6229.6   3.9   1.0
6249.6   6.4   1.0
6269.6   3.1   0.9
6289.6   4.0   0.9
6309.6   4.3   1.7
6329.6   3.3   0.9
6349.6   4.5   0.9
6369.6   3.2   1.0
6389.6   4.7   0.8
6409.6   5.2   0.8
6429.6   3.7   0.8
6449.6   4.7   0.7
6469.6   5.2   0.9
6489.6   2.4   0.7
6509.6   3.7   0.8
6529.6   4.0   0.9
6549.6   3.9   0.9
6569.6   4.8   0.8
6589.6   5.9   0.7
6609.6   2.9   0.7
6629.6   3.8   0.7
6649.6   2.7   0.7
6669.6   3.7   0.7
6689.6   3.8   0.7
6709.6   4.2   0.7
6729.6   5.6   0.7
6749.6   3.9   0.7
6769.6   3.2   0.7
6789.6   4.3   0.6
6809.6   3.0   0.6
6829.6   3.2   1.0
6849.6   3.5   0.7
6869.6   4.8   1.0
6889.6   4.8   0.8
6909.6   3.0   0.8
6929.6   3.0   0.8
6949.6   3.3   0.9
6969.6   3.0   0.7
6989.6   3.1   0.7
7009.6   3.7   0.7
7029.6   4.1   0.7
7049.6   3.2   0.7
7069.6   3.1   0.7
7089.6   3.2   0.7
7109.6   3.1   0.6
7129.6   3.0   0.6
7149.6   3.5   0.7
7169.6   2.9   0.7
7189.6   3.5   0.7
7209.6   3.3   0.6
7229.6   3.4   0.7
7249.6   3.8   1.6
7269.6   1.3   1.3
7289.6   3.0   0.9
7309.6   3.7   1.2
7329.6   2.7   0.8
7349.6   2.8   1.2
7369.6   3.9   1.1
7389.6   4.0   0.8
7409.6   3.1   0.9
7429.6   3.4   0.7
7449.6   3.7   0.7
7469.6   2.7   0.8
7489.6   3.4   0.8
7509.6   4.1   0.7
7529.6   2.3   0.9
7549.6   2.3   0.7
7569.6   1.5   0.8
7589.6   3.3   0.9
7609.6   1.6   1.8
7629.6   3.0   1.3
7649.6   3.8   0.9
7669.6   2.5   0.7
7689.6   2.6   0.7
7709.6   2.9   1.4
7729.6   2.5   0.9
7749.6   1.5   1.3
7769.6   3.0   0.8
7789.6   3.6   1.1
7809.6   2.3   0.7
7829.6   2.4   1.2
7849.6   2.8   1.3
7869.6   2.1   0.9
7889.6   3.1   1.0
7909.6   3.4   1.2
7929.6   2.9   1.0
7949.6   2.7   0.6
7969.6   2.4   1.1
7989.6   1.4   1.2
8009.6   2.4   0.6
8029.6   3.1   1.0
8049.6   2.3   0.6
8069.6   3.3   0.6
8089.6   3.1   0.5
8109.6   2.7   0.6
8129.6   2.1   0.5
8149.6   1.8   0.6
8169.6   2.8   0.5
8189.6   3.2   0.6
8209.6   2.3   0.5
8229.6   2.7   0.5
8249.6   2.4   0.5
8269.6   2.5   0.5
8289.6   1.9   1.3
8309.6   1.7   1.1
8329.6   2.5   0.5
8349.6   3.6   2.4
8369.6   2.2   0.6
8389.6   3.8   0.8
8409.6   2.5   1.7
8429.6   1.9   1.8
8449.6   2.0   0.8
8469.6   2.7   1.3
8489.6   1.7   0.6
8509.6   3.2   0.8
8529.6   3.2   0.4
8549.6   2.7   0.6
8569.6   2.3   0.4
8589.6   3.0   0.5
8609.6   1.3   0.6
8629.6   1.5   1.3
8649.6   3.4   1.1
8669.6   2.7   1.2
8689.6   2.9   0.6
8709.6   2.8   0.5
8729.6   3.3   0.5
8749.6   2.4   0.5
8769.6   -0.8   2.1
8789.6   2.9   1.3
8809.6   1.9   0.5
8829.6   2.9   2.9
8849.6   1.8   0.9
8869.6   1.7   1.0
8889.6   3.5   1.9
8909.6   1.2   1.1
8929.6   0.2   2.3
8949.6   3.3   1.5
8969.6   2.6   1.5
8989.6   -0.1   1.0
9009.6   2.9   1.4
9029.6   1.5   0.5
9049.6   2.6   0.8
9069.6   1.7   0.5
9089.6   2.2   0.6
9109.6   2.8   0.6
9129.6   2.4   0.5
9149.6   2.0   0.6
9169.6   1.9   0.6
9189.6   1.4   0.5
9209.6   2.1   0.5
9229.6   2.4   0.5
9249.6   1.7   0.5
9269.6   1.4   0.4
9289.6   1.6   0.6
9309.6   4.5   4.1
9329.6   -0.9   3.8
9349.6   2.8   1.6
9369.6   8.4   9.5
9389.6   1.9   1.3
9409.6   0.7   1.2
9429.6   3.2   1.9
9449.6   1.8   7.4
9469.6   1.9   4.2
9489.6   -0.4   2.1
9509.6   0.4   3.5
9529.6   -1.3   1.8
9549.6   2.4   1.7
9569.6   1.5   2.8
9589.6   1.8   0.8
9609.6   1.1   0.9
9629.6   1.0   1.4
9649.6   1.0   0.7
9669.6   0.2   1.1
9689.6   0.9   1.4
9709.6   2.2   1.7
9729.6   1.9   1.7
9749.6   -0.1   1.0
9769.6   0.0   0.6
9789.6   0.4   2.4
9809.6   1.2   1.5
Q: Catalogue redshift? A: 1.404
